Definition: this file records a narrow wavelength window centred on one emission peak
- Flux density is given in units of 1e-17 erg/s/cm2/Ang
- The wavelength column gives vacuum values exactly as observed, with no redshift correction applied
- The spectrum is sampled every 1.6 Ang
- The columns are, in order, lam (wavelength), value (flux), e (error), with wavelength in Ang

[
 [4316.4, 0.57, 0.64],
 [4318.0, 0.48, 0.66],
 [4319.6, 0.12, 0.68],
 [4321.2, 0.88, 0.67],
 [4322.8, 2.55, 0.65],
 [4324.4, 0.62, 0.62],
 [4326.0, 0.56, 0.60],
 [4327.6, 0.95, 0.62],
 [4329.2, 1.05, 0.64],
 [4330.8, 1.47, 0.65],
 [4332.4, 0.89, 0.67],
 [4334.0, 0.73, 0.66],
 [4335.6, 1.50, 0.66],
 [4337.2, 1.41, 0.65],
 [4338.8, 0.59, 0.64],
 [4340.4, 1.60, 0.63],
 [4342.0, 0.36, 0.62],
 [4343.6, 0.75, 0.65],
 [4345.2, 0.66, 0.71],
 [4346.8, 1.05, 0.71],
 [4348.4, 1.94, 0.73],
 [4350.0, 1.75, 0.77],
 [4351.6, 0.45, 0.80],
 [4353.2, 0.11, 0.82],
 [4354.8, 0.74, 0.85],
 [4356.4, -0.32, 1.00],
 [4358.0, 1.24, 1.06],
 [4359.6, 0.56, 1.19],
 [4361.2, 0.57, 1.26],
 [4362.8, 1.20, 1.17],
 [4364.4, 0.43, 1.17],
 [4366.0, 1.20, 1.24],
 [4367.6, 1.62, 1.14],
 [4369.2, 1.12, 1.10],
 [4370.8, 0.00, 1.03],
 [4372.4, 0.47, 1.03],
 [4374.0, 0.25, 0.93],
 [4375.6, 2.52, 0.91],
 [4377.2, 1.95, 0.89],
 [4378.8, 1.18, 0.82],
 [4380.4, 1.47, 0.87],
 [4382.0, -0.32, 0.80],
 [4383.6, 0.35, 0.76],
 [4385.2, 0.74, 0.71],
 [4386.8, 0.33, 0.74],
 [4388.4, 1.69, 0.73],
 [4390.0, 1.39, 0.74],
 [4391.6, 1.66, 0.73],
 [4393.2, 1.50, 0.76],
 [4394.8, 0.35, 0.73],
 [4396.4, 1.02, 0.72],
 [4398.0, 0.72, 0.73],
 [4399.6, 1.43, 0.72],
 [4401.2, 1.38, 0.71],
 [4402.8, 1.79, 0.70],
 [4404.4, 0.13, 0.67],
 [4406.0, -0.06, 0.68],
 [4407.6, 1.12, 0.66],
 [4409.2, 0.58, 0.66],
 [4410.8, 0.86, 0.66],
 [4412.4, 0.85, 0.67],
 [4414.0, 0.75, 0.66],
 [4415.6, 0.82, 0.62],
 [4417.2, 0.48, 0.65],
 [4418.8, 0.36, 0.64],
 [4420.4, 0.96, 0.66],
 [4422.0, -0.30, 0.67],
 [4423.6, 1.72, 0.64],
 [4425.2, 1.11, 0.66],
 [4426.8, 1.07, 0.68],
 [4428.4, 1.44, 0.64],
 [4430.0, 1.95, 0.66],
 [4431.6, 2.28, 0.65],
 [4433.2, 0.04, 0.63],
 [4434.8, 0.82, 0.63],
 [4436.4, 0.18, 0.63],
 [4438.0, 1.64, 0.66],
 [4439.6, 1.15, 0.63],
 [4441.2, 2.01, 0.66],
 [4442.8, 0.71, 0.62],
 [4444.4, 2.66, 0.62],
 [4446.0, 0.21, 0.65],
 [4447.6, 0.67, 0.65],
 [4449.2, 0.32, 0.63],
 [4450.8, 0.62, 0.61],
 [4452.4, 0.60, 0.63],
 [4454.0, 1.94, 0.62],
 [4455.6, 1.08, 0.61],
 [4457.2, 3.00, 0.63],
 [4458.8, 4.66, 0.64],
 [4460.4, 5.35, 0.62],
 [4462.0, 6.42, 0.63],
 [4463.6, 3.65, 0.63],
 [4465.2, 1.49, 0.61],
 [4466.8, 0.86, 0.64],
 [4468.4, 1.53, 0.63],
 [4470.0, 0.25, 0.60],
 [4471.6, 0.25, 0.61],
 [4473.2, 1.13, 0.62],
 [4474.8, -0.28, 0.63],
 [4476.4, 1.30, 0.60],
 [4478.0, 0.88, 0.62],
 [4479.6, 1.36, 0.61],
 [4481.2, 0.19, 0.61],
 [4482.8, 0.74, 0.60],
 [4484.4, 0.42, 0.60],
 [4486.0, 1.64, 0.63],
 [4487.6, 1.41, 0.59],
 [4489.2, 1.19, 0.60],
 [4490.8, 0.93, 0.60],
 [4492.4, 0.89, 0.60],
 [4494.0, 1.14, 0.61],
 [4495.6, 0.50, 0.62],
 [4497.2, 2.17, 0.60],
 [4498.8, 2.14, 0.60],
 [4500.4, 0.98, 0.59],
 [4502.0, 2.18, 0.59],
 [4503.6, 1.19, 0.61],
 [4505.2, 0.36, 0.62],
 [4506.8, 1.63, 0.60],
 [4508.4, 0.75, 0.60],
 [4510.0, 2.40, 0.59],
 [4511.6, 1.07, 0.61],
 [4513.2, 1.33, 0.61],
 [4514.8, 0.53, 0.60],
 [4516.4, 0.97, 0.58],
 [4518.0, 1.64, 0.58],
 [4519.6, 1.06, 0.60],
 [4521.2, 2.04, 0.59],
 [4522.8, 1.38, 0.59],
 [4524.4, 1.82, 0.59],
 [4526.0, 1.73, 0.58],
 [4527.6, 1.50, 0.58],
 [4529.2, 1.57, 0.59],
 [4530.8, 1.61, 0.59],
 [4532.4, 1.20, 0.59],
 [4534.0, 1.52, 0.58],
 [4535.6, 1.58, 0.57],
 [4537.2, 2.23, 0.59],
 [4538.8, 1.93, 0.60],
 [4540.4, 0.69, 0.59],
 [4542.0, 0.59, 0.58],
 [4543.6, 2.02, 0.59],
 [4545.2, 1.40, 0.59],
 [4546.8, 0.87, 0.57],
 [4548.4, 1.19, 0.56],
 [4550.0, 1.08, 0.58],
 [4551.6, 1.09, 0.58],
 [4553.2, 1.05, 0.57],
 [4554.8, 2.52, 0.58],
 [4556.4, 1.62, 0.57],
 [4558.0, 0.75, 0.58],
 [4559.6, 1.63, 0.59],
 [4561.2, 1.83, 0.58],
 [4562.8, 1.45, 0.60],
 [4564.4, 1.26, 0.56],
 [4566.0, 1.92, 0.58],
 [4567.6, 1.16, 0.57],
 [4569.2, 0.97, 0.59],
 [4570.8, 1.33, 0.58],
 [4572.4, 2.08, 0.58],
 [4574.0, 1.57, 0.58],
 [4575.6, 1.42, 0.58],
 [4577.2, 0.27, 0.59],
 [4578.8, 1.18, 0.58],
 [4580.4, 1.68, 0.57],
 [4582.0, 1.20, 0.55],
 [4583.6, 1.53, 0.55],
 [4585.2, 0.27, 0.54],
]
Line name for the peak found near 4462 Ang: [O II]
